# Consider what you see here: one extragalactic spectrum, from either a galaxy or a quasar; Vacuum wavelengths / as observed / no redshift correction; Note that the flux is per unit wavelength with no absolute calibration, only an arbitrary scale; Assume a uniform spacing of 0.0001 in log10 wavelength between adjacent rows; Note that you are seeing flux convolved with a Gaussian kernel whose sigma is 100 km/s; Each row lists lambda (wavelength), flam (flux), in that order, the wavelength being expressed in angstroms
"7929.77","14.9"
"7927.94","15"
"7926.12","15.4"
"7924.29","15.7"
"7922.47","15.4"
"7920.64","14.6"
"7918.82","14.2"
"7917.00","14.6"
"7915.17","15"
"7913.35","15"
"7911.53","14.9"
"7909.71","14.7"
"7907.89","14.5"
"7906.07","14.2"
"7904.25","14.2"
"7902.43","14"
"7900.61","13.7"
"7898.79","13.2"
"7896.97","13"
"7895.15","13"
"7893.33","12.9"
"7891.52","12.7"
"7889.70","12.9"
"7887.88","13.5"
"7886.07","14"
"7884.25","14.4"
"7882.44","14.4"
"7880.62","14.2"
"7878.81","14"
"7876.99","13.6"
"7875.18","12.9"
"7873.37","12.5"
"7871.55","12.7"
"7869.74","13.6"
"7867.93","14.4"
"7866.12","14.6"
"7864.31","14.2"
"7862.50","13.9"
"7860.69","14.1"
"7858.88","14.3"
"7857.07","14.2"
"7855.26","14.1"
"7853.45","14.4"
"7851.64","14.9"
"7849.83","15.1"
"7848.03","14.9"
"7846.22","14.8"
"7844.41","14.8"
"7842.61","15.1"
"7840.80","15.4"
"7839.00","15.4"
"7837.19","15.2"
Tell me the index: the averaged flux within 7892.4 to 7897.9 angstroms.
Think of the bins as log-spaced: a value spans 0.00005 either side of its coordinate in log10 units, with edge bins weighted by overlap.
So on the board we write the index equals 13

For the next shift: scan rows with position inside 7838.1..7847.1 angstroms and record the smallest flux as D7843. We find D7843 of 14.8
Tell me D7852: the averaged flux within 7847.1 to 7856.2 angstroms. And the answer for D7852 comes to 14.7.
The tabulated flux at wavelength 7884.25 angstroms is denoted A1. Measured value 14.4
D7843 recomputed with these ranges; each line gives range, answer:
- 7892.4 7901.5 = 12.9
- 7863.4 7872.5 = 12.7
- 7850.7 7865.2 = 13.9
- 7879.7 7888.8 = 13.5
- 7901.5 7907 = 14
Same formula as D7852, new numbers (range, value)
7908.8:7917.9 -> 14.8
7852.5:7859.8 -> 14.2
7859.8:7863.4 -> 14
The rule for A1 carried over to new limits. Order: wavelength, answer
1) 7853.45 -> 14.4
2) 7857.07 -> 14.2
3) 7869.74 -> 13.6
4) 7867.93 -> 14.4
